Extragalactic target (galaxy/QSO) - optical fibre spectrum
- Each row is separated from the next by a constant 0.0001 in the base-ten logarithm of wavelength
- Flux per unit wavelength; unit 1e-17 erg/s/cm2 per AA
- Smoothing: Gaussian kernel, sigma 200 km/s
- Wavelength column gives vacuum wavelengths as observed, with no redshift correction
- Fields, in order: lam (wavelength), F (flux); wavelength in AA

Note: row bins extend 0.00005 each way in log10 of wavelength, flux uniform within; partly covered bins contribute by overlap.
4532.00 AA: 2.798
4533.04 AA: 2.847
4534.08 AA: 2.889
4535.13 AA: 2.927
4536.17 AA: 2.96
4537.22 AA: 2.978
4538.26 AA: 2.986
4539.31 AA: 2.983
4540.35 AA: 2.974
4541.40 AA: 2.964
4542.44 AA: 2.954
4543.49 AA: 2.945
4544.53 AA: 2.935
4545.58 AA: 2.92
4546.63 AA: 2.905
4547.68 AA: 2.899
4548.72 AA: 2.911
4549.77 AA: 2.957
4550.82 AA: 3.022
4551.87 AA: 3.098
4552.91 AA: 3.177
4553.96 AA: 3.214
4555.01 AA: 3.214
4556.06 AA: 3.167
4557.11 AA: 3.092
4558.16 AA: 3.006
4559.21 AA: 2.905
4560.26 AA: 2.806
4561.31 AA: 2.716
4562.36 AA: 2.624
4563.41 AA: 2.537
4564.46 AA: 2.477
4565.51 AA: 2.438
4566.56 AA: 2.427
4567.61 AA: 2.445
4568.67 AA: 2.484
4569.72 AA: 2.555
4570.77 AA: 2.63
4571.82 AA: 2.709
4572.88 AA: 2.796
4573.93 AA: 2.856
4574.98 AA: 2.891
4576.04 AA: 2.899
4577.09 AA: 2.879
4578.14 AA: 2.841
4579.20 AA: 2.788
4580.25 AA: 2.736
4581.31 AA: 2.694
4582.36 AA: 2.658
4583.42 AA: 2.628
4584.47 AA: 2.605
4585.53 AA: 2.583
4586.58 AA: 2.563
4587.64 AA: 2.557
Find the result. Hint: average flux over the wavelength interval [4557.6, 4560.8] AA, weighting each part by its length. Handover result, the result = 2.91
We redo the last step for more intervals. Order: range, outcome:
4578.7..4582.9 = 2.72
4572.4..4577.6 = 2.87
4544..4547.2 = 2.92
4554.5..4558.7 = 3.12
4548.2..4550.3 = 2.93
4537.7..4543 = 2.97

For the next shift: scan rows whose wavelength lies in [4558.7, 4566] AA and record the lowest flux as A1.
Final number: 2.438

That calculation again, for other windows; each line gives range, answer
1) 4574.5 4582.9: 2.658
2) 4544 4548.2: 2.899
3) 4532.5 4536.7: 2.847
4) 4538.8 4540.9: 2.974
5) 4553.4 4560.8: 2.806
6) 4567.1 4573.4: 2.445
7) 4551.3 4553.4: 3.098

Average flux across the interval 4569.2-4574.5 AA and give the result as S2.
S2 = 2.71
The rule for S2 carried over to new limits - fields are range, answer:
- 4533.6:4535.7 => 2.91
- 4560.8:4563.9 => 2.63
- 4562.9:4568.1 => 2.47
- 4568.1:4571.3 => 2.55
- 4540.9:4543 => 2.96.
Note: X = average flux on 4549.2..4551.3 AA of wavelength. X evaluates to 2.98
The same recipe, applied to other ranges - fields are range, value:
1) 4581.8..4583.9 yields 2.64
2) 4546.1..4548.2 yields 2.9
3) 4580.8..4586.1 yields 2.64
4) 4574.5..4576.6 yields 2.89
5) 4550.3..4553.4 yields 3.1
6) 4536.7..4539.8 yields 2.98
